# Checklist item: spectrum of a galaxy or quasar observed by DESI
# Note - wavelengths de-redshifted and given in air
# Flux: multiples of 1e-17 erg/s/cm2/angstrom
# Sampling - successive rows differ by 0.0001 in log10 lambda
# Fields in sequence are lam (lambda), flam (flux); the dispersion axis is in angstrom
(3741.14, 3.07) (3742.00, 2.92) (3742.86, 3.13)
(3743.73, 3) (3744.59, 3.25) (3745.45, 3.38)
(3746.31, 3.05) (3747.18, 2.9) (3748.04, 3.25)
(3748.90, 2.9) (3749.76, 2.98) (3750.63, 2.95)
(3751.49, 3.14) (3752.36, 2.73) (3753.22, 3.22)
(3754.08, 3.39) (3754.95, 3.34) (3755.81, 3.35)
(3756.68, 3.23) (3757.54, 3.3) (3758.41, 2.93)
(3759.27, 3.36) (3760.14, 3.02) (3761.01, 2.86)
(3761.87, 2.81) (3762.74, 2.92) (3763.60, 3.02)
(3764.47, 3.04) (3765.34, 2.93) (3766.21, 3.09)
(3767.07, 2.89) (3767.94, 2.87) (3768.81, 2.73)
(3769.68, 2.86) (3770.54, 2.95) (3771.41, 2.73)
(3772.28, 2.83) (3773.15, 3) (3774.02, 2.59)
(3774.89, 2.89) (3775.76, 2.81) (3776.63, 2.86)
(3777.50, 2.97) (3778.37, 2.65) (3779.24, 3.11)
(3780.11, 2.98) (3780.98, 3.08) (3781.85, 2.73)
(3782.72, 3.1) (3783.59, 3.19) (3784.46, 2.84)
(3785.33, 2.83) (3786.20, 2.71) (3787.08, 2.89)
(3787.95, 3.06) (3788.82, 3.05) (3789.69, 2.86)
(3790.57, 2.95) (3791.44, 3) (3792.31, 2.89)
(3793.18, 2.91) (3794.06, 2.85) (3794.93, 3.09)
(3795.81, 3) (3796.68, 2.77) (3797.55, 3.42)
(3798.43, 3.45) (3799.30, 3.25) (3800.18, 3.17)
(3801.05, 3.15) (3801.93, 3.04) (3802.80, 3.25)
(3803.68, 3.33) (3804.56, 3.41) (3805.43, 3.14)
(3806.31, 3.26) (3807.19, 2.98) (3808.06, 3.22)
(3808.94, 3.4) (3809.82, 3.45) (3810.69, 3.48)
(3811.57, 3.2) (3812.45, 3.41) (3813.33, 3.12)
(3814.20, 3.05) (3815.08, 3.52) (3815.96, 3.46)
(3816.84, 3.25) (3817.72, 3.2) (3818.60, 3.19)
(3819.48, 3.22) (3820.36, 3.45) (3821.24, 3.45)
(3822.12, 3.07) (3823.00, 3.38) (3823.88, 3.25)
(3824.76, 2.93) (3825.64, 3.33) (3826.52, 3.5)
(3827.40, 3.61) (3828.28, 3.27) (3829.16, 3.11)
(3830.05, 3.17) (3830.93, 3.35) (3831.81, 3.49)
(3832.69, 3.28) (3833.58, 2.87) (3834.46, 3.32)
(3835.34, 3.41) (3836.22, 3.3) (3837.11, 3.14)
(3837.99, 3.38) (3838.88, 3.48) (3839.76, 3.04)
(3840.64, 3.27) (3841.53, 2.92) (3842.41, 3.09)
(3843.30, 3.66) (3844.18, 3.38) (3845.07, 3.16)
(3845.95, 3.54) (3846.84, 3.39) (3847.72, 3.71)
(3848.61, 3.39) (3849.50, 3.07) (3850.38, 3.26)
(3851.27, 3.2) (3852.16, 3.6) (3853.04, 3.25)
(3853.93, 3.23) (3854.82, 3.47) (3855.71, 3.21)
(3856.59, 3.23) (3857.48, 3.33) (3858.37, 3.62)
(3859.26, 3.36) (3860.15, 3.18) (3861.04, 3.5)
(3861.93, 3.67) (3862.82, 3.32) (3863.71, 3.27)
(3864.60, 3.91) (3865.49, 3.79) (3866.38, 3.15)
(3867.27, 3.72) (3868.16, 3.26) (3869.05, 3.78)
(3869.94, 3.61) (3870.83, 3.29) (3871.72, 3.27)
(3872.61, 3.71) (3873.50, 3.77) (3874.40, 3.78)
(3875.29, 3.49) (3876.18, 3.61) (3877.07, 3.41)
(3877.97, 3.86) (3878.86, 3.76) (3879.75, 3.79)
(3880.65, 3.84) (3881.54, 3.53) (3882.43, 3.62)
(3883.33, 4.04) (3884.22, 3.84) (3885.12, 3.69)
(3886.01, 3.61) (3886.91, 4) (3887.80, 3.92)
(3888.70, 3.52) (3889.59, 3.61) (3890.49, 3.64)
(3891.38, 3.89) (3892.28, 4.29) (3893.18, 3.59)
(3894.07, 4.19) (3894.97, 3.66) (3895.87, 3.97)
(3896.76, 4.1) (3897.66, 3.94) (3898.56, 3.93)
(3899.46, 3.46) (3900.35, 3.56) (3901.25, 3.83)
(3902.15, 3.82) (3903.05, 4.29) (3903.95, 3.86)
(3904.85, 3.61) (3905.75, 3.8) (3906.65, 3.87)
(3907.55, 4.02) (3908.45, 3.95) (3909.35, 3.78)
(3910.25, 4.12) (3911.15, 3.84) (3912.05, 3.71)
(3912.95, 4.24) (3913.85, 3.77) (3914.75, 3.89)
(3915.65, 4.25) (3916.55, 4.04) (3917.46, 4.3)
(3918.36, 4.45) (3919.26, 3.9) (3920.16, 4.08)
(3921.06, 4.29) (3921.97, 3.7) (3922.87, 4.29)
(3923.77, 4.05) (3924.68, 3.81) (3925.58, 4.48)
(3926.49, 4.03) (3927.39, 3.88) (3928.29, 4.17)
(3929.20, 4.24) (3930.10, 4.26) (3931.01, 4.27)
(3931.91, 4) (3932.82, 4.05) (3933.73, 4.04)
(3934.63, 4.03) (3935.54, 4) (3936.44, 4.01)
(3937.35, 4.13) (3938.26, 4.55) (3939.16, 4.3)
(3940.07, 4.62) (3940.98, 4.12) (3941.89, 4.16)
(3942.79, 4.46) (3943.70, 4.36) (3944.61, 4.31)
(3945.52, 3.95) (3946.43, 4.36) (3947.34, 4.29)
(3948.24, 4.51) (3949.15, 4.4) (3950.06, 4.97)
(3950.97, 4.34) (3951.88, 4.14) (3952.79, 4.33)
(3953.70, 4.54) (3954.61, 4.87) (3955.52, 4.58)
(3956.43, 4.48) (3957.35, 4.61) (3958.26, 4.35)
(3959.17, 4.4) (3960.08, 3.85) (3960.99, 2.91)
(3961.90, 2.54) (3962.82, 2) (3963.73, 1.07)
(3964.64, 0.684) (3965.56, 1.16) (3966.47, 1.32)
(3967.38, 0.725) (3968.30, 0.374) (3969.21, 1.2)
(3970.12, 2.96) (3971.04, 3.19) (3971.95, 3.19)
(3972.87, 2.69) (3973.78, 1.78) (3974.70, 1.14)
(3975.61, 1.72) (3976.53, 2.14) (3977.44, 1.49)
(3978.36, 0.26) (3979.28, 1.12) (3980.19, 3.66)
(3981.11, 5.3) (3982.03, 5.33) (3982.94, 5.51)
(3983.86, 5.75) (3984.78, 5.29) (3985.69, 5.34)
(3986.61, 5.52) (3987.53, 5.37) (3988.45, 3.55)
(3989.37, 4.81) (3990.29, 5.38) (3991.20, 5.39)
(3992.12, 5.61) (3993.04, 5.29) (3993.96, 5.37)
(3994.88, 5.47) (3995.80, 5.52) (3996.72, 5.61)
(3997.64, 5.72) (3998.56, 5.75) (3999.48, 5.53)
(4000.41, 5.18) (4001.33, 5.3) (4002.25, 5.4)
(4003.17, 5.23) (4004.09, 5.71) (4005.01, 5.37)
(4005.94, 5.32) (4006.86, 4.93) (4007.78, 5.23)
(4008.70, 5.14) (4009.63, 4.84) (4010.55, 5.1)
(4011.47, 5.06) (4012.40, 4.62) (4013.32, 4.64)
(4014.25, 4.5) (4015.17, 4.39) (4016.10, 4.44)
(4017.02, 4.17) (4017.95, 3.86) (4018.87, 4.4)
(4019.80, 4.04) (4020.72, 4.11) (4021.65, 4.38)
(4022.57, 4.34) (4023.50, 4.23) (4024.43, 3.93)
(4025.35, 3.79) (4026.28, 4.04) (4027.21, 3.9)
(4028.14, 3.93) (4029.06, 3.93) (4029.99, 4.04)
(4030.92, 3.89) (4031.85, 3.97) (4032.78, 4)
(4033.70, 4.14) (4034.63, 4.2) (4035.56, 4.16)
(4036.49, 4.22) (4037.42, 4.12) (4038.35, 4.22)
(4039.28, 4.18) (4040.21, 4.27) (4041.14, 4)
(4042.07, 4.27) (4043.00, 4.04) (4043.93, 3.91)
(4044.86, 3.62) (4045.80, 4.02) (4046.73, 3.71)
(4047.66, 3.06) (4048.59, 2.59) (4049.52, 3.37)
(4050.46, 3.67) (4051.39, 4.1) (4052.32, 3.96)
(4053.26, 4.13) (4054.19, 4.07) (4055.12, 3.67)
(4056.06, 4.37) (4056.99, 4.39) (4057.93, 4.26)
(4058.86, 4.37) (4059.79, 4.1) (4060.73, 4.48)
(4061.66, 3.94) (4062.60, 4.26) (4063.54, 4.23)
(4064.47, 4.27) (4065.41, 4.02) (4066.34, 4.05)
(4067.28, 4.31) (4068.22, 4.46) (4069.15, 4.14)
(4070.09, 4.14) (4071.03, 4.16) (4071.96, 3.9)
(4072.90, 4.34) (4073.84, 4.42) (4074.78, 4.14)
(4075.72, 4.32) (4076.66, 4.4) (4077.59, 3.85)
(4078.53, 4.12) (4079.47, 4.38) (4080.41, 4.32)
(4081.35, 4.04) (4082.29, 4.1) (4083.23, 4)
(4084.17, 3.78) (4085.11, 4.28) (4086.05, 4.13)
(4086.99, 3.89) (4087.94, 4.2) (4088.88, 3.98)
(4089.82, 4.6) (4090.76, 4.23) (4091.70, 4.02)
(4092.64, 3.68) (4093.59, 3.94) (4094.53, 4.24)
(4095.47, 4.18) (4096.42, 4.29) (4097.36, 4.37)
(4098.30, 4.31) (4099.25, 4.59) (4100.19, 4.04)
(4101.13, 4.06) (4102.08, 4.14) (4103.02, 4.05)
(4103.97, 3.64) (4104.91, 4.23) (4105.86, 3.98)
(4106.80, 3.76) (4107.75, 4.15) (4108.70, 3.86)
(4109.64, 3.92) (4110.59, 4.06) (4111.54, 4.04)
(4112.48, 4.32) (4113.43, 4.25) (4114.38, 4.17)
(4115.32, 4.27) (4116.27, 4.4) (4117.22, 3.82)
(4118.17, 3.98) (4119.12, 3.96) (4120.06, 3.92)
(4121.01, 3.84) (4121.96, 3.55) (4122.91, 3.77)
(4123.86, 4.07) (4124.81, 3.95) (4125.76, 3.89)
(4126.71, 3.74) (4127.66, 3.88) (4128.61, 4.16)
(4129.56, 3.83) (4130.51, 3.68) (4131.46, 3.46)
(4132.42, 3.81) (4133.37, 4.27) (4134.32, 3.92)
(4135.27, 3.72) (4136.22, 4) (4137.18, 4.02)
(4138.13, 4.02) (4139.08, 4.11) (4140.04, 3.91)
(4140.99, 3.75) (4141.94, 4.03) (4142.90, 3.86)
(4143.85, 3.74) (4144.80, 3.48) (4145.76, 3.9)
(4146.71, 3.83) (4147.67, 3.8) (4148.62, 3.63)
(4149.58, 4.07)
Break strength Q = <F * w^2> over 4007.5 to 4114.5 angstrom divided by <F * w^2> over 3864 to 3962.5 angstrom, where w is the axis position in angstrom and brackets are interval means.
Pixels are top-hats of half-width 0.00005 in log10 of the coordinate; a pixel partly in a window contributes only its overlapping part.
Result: 1.12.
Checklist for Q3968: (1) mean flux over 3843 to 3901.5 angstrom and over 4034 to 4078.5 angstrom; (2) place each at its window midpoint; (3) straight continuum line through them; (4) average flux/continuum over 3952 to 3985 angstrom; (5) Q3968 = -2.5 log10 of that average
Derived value 0.28 mag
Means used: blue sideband 3.59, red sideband 4.06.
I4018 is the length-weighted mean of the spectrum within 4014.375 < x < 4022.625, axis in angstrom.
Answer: 4.25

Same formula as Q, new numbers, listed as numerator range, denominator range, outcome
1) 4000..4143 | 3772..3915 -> 1.37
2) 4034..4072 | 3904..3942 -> 1.06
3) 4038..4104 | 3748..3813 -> 1.56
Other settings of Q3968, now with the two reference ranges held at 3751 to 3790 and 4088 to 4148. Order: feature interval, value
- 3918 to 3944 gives -0.21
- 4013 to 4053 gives -0.08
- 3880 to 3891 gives -0.13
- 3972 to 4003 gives -0.20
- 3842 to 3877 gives -0.07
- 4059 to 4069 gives -0.10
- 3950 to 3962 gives -0.20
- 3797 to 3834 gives -0.06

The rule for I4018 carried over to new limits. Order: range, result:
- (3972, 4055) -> 4.28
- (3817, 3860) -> 3.3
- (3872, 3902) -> 3.77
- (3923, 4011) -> 4.06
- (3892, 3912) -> 3.88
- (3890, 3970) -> 3.8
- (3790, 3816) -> 3.18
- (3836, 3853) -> 3.31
